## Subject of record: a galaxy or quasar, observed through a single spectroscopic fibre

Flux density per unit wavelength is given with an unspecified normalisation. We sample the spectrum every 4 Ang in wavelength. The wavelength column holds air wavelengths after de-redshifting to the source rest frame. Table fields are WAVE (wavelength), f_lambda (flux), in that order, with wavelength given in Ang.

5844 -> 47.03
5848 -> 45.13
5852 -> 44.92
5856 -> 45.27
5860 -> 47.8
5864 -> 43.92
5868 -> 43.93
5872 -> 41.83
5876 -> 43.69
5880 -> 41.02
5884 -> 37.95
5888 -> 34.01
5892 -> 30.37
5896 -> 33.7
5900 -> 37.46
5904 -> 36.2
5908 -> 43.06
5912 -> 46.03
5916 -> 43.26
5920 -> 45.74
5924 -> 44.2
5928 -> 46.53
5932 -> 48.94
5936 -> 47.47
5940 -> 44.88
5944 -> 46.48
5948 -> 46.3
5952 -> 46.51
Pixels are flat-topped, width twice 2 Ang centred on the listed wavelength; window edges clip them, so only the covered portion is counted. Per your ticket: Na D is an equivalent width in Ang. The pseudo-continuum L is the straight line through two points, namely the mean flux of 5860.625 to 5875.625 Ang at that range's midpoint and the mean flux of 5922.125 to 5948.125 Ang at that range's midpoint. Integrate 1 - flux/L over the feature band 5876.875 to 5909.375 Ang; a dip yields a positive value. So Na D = 5.7 Ang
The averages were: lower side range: 43.7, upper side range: 46.4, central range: 36.8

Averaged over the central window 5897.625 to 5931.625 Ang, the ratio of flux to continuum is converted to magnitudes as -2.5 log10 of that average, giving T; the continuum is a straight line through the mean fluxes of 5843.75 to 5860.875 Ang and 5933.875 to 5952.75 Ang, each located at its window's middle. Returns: 0.08 mag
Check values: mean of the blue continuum 45.8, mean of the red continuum 46.3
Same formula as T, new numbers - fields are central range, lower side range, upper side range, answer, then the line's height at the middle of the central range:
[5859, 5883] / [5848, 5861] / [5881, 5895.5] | -0.08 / 40.3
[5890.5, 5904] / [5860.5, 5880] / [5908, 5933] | 0.28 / 44.5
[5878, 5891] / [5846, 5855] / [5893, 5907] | 0.05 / 38.8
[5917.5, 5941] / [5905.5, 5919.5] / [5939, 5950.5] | -0.03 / 45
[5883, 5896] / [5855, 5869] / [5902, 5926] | 0.29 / 44.1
